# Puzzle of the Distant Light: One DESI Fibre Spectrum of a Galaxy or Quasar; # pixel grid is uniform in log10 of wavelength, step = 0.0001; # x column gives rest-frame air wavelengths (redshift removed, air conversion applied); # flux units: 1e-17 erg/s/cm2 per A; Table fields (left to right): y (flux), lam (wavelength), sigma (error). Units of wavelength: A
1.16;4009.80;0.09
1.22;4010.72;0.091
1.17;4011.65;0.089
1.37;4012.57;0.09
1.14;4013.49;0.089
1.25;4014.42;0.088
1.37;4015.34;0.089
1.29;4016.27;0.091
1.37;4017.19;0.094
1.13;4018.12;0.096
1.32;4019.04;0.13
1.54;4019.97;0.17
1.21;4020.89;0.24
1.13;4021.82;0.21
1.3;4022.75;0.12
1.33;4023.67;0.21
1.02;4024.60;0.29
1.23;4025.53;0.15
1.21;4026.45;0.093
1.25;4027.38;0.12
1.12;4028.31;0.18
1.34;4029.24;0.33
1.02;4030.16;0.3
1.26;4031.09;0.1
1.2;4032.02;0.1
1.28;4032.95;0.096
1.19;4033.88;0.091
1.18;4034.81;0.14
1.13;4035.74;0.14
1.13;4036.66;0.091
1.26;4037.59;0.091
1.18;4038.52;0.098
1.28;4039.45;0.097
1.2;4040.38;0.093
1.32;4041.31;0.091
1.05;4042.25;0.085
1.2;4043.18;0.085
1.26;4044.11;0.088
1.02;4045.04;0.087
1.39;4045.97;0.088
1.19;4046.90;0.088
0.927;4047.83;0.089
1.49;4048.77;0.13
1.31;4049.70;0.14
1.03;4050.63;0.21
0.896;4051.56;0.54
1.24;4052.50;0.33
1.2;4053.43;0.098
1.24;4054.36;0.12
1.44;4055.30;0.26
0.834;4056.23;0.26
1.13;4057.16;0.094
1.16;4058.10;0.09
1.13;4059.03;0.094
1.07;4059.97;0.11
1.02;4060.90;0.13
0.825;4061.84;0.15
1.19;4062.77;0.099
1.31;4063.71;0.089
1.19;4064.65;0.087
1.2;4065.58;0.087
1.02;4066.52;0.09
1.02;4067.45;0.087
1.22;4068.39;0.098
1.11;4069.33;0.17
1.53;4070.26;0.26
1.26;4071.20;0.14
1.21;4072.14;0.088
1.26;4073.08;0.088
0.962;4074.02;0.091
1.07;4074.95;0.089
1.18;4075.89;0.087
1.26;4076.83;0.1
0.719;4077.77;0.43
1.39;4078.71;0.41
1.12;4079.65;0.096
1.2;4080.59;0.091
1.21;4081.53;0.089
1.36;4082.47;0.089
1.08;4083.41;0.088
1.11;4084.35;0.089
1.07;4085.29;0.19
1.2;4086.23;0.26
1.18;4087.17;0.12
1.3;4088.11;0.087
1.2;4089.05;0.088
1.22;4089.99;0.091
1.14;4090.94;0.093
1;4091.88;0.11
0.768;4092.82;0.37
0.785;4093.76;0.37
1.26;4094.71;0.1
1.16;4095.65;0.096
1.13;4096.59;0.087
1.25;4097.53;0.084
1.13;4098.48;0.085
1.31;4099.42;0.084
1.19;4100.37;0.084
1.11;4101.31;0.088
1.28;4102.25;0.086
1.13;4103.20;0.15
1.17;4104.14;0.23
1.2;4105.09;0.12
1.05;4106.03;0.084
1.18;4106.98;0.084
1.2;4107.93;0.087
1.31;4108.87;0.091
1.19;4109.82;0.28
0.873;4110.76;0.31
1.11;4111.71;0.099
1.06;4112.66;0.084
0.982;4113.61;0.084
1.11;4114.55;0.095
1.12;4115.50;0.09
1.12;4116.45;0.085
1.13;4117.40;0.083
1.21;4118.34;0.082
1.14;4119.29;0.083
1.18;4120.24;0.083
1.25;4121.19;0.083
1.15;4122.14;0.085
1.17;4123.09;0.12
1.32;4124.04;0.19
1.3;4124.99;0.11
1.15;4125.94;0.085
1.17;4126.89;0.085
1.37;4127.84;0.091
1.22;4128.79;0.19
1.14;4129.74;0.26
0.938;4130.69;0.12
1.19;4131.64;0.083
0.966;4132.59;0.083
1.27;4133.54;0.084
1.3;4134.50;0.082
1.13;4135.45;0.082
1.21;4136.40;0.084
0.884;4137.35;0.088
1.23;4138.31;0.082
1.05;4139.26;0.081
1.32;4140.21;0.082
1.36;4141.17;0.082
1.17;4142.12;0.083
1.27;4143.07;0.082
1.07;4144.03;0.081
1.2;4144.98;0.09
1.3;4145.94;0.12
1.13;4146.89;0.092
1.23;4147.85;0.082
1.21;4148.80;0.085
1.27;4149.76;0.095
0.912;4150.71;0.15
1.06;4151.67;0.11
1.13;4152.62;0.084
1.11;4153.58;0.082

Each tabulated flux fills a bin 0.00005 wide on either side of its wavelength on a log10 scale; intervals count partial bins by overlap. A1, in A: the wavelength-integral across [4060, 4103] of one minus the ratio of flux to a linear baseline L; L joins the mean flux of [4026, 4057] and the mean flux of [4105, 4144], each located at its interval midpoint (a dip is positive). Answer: 1.0 A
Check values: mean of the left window 1.19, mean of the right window 1.16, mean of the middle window 1.15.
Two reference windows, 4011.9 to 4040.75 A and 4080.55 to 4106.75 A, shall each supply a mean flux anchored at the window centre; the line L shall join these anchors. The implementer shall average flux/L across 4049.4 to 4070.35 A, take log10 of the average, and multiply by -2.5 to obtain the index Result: 0.05 mag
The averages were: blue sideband 1.23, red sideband 1.15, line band 1.14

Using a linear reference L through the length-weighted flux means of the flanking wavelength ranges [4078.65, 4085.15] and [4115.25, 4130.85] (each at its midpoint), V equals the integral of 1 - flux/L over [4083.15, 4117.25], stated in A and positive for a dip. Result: 1.70 A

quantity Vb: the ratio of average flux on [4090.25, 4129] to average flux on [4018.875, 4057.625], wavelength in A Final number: 0.96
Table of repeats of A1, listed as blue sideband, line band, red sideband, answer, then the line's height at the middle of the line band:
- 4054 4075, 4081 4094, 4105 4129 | 0.37 A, 1.16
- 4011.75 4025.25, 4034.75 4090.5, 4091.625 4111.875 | 1.15 A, 1.19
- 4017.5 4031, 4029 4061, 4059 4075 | 0.29 A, 1.19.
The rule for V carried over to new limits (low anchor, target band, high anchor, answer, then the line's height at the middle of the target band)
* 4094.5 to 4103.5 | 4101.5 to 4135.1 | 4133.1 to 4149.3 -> 1.0 A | 1.2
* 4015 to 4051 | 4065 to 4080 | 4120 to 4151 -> 0.6 A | 1.21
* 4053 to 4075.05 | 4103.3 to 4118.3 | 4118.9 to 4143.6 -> 0.7 A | 1.18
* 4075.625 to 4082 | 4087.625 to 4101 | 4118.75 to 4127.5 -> 0.5 A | 1.17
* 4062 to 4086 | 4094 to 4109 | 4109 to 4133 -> -0.4 A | 1.15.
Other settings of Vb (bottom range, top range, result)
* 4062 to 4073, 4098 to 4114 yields 0.96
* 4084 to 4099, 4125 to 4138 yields 1.03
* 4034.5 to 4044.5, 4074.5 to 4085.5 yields 0.96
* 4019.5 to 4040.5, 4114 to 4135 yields 0.97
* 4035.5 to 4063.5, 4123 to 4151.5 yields 1.02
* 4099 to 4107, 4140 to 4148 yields 1.04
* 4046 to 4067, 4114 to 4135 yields 1.03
